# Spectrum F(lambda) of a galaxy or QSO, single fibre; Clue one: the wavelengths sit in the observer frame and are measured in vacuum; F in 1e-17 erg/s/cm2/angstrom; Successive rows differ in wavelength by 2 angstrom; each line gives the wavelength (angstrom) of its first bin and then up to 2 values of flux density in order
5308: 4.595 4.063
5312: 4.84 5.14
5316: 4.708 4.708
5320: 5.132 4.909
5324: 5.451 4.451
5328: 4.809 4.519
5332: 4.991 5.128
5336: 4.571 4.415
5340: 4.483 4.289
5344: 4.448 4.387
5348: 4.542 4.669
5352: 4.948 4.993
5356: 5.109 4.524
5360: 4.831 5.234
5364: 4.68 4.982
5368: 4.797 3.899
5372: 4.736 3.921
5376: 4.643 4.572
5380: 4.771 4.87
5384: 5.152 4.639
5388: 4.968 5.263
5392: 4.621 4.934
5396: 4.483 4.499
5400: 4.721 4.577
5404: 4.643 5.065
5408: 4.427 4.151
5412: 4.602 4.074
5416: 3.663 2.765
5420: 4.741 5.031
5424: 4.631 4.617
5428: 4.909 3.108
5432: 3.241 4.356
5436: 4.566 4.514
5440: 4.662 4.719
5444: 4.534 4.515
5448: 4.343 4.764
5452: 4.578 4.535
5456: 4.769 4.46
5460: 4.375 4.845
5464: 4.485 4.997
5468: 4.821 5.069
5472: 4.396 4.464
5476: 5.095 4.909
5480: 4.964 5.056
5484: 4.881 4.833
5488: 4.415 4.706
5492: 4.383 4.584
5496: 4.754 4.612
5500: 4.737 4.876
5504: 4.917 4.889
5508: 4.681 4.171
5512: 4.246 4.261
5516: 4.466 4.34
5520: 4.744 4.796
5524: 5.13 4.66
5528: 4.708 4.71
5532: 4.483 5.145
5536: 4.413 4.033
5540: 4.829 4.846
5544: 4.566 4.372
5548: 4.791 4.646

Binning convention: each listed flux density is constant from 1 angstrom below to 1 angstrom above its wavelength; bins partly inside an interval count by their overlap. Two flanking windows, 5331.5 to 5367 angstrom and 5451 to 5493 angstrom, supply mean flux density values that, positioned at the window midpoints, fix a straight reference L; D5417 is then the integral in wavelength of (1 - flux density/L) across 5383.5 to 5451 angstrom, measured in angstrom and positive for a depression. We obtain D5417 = 3.5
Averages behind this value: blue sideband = 4.73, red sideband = 4.72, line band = 4.48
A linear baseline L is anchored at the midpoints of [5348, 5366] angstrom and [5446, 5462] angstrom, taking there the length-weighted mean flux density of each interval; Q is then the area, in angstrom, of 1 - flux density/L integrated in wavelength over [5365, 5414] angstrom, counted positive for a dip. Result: 1.12 angstrom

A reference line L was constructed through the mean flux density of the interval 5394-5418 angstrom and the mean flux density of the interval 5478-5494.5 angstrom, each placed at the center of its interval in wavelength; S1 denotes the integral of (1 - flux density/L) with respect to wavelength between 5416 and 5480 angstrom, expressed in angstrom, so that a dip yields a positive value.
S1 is 1.1 angstrom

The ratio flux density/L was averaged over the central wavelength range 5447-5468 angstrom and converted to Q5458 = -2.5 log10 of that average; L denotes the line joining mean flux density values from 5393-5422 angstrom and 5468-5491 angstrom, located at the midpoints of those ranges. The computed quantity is 0.01 mag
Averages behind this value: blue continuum 4.4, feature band 4.62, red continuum 4.8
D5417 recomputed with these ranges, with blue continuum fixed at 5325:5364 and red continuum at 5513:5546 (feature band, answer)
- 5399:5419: 1.7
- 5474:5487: -0.8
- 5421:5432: 0.8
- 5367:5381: 0.6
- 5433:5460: 0.6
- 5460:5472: -0.3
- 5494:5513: -0.1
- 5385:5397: -0.3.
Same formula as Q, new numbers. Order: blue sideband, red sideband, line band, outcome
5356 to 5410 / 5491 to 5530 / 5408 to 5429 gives 1.6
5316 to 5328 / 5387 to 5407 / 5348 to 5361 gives 0.1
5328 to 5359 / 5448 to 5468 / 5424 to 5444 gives 1.4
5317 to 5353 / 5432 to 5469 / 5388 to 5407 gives -0.5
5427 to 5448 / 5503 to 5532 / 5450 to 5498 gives -2.8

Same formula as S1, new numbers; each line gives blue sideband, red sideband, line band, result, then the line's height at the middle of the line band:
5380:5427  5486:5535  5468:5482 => -0.64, 4.62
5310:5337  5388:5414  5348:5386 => 0.04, 4.74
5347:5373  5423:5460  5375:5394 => -0.71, 4.67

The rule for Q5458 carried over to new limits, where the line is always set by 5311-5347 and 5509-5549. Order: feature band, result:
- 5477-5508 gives -0.03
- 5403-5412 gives 0.02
